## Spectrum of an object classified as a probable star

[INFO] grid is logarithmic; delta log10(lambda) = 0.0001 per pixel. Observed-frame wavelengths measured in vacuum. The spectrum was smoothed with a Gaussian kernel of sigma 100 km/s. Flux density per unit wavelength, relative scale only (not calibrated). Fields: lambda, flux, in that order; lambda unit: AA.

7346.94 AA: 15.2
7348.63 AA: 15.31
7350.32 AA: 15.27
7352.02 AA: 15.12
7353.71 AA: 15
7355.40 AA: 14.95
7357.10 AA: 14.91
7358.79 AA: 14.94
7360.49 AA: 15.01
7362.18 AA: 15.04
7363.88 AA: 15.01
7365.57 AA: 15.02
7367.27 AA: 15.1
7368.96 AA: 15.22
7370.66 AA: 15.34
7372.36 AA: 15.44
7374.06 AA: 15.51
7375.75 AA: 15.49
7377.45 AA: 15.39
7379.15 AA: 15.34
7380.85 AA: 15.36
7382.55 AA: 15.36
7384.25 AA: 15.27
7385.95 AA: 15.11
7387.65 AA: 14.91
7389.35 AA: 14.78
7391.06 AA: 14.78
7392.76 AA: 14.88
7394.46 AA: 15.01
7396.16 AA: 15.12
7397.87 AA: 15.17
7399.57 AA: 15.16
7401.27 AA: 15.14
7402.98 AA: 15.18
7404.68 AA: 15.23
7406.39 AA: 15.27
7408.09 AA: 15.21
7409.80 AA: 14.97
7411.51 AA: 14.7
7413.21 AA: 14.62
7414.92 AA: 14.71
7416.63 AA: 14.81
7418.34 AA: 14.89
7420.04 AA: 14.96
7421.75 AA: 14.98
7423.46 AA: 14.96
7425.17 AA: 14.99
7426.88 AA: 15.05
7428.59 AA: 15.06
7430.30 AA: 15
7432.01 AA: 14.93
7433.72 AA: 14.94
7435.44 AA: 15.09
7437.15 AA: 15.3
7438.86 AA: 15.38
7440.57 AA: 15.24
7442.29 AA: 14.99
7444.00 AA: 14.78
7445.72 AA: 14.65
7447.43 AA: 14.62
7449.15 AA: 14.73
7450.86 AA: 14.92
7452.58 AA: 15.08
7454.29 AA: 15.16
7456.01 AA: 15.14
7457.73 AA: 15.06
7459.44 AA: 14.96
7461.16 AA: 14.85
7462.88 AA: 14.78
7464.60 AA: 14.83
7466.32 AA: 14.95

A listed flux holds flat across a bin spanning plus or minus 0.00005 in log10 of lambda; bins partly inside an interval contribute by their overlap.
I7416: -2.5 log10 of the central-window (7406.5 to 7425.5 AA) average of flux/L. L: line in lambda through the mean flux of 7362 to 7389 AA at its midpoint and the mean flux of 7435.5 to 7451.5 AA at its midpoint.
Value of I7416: 0.01 mag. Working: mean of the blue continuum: 15.2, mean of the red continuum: 15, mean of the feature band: 14.9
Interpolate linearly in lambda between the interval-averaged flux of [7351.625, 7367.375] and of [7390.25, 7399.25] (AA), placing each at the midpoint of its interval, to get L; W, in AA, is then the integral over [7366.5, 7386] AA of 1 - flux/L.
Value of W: -0.4 AA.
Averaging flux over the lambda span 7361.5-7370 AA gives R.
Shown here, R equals 15.1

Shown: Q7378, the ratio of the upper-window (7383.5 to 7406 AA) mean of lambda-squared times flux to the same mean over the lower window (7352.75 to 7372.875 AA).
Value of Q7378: 1.0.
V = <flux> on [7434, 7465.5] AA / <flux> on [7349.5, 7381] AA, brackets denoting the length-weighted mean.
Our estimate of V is 1.0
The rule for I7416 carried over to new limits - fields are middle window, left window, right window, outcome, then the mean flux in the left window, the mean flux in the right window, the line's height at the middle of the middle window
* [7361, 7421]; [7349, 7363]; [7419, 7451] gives -0.01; 15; 15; 15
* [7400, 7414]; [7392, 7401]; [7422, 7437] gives 0.00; 15.1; 15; 15.1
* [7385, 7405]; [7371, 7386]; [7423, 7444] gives 0.02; 15.4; 15.1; 15.3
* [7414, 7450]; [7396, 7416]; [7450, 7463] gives 0.00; 15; 15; 15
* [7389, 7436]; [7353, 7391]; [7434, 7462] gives 0.01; 15.2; 15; 15.1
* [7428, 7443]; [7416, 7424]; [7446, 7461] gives -0.01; 14.9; 14.9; 14.9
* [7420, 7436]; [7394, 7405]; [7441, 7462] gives 0.00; 15.1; 14.9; 15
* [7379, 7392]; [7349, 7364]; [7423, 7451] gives -0.01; 15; 15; 15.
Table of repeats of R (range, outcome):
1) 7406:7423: 14.9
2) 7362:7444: 15.1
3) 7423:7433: 15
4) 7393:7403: 15.1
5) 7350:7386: 15.2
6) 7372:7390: 15.3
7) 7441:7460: 14.9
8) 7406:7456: 15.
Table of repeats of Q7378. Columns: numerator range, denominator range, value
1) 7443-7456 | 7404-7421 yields 1.01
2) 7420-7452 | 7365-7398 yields 1.00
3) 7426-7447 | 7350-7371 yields 1.02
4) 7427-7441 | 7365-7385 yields 1.00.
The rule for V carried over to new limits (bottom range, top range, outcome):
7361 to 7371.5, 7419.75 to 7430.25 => 0.99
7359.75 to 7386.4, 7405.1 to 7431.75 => 0.98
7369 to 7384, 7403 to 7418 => 0.97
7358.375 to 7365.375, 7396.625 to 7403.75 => 1.01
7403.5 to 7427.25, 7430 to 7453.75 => 1.00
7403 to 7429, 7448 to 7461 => 1.00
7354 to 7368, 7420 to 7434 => 1.00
